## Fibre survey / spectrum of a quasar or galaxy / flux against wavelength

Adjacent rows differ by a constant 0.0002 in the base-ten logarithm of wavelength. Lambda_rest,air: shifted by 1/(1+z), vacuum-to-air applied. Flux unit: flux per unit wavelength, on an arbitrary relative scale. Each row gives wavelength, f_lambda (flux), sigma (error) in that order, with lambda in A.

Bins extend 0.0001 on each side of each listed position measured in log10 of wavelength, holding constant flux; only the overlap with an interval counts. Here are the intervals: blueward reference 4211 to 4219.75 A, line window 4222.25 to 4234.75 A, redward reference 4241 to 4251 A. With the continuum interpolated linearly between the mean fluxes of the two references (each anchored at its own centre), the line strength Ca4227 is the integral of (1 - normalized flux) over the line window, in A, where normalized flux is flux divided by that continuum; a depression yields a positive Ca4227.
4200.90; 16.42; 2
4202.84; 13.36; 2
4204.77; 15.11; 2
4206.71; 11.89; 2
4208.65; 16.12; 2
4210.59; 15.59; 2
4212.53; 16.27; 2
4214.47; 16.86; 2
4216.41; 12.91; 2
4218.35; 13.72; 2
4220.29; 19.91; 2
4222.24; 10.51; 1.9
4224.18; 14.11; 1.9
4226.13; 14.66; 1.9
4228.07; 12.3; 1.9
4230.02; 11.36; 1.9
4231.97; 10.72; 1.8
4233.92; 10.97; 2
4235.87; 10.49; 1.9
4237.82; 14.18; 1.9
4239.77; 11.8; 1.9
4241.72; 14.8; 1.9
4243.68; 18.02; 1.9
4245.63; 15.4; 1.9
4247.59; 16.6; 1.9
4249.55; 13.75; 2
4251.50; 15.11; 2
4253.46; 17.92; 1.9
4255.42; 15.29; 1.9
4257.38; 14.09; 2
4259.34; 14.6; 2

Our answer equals 2.6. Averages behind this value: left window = 15.2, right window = 15.7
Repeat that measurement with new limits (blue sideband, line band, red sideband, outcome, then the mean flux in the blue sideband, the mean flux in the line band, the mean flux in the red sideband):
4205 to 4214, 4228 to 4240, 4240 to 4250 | 2.9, 15.1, 11.6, 15.5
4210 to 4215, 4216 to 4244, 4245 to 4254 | 4.7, 16.2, 13.3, 15.7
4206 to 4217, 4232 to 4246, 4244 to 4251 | 1.8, 15.1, 13.4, 15.5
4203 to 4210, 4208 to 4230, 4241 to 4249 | 0.3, 14.3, 14.6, 16.1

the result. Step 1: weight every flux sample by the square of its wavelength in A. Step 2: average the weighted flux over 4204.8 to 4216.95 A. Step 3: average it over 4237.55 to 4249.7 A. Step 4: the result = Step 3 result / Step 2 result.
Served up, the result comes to 1.02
